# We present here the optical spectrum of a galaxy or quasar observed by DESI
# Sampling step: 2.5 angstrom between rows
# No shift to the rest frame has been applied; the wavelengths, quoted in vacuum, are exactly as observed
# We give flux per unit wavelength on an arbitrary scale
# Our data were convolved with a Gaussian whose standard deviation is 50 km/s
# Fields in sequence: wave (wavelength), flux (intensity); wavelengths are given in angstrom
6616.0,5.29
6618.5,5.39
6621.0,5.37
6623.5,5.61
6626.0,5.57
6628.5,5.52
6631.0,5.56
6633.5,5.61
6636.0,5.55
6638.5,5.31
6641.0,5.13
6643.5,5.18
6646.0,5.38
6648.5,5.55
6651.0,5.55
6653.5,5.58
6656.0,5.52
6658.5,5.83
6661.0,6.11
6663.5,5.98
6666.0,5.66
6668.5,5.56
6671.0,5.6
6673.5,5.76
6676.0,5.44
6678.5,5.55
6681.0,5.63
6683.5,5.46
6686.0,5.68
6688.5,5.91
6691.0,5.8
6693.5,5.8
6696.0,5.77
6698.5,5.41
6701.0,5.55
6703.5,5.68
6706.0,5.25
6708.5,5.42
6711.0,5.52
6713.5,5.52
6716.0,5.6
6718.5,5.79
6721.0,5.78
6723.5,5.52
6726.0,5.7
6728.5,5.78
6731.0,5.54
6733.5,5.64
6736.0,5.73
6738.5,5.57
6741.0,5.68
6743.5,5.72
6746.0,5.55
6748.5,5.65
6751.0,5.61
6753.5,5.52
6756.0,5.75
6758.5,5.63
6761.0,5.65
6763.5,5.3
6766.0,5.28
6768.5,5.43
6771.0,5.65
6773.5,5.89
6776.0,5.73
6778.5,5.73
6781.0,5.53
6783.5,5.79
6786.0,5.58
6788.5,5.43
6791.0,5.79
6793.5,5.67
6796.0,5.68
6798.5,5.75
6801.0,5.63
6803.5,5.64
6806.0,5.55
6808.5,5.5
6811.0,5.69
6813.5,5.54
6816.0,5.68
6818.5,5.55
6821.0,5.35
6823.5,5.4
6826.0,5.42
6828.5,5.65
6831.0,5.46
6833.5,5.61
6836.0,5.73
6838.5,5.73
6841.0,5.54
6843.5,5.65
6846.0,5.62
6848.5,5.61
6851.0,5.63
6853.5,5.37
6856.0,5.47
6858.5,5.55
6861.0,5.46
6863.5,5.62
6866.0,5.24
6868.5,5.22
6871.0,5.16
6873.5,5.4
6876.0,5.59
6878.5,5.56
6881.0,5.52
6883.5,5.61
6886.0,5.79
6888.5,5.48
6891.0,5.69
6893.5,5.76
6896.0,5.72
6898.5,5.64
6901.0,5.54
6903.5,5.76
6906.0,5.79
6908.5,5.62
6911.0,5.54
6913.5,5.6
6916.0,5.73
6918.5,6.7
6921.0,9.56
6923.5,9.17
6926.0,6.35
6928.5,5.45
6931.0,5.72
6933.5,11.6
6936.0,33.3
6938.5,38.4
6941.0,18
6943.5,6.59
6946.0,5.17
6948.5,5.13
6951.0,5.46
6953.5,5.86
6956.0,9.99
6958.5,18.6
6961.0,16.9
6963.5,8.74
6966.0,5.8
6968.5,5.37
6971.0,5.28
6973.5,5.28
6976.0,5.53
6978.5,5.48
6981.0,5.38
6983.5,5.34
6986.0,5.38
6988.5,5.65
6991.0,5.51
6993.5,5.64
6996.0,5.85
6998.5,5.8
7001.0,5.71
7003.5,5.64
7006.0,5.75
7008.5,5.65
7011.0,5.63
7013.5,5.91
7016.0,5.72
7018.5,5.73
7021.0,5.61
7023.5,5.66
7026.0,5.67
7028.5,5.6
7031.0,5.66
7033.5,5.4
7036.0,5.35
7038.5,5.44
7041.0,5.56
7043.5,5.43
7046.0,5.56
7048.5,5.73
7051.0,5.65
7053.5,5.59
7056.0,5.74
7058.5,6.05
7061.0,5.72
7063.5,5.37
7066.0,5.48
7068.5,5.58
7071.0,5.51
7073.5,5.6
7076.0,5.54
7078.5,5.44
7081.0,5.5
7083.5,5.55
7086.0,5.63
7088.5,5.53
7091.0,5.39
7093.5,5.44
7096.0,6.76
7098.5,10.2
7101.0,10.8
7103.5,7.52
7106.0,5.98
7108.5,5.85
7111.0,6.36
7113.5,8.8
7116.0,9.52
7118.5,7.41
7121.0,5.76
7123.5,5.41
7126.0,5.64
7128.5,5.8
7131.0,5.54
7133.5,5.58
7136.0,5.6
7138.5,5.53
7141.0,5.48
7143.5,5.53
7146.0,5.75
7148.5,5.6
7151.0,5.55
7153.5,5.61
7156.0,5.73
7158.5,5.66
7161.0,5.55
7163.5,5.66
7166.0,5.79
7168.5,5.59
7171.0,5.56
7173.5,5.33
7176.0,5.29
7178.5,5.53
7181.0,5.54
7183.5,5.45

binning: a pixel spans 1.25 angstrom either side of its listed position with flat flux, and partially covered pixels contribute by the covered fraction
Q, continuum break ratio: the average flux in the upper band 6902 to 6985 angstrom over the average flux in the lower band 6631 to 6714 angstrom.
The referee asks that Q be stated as 1.6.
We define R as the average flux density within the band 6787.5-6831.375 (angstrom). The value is 5.58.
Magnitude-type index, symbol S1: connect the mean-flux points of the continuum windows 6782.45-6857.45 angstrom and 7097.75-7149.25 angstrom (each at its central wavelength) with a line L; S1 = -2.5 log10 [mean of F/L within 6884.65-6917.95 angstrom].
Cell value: 0.03 mag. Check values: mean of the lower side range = 5.59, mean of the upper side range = 6.63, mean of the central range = 5.69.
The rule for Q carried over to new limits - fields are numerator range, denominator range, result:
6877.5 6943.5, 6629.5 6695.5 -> 1.60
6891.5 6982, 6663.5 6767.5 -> 1.59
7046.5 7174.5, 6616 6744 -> 1.08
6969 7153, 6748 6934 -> 1.02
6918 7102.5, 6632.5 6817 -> 1.31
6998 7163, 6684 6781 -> 1.06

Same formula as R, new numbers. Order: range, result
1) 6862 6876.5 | 5.36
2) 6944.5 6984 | 7.49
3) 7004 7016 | 5.73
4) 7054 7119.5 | 6.46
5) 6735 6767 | 5.59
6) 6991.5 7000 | 5.74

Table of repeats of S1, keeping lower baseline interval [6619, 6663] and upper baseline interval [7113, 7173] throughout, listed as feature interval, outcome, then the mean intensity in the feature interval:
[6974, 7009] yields 0.04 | 5.59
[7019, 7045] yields 0.06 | 5.54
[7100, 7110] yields -0.25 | 7.43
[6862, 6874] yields 0.08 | 5.33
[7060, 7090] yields 0.07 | 5.53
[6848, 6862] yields 0.04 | 5.51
